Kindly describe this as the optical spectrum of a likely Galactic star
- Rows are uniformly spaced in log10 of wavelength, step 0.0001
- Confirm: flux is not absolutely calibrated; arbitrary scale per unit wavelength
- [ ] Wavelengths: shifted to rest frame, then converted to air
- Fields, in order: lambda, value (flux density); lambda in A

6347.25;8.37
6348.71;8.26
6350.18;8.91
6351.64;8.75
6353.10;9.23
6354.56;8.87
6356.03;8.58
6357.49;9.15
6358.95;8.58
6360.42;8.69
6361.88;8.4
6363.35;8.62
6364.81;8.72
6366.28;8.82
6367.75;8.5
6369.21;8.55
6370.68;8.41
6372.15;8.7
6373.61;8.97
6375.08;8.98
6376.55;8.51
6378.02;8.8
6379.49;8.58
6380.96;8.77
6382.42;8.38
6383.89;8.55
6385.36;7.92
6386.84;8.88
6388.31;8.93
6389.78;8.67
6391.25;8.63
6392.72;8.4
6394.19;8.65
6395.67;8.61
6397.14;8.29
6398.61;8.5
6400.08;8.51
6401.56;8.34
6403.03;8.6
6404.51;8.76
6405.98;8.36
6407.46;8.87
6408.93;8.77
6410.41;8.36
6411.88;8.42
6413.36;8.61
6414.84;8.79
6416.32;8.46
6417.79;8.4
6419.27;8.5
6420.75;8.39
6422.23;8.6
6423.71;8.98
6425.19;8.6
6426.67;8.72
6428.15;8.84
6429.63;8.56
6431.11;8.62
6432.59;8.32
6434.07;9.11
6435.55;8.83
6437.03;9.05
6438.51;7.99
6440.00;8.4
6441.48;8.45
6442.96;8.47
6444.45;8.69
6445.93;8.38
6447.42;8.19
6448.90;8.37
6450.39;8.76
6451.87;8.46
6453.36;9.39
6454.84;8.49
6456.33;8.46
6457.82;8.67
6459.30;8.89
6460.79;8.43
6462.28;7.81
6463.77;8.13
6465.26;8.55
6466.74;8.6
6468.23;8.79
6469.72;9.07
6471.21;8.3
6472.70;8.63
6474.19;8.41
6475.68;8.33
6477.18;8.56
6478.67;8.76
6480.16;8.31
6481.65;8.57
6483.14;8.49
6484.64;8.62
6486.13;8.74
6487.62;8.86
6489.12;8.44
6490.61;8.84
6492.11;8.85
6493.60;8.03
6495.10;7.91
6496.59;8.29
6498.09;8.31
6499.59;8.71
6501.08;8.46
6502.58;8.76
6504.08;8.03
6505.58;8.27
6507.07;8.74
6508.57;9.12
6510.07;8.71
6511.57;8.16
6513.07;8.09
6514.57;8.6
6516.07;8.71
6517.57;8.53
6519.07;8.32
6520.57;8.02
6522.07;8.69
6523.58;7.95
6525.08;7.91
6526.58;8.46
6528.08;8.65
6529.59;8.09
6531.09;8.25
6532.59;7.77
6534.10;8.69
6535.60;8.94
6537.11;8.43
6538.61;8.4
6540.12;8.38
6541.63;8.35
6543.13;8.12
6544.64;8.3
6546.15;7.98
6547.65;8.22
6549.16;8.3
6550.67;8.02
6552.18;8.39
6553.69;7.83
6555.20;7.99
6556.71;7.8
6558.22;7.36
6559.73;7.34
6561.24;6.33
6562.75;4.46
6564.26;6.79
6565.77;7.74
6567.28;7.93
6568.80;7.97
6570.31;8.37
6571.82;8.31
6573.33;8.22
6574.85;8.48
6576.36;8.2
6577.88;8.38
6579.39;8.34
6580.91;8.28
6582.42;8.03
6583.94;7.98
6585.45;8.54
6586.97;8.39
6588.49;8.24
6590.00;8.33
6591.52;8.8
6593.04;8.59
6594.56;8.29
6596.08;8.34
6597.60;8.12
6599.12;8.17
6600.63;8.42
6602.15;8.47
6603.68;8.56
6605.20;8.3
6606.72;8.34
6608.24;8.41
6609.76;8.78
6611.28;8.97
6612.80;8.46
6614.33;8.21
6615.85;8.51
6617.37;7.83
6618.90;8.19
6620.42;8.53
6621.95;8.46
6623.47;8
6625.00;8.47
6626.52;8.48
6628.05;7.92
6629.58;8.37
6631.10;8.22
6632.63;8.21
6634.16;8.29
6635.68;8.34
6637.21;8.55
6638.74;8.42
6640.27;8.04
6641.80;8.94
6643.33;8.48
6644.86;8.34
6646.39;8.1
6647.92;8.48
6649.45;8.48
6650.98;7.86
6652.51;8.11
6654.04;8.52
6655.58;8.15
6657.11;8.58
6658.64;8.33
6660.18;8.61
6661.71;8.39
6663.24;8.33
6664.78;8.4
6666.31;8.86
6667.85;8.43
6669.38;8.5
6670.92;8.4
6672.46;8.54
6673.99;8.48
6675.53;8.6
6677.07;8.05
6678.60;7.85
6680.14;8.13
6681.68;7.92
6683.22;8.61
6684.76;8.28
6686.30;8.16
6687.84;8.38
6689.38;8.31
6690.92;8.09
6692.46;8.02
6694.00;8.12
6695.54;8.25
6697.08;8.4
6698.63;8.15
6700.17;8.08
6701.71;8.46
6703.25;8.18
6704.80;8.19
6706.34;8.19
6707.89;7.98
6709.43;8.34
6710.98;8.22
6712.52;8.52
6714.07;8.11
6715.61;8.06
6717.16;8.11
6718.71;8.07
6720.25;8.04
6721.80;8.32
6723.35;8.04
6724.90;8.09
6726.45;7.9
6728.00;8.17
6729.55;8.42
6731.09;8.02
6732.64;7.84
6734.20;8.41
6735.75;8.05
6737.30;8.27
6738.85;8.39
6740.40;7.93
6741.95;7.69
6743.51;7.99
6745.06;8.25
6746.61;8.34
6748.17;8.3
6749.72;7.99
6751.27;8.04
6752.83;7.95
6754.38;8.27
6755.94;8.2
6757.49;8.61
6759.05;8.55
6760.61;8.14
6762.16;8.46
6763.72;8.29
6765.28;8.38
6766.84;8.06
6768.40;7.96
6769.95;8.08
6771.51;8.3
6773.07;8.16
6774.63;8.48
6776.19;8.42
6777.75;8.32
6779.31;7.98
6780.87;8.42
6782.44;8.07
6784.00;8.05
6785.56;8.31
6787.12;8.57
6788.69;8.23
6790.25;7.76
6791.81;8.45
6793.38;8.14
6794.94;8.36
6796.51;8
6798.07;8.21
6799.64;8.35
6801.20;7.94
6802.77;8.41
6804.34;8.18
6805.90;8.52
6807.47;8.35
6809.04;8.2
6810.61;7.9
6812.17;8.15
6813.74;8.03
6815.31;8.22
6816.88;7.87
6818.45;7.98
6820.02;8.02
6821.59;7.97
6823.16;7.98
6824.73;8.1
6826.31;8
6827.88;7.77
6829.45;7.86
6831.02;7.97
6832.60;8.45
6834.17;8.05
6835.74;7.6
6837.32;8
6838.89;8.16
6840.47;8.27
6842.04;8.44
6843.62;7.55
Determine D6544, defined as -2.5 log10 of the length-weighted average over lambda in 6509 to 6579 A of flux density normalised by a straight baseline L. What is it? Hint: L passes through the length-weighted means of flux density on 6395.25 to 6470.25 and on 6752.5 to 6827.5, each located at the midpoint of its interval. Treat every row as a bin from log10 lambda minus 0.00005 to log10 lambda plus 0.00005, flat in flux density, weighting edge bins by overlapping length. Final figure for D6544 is 0.05 mag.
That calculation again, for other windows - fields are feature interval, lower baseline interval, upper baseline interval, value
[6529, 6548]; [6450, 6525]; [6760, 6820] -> 0.02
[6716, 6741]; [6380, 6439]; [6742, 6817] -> 0.02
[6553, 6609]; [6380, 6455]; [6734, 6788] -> 0.05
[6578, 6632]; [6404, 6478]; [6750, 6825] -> 0.01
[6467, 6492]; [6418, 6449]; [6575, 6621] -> -0.01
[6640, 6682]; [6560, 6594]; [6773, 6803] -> -0.04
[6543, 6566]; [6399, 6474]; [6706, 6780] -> 0.12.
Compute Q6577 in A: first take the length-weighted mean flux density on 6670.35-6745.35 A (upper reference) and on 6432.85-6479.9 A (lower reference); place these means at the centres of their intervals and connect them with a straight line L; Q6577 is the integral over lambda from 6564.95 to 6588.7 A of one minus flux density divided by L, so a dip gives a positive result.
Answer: 0.5 A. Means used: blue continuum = 8.56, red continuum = 8.18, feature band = 8.21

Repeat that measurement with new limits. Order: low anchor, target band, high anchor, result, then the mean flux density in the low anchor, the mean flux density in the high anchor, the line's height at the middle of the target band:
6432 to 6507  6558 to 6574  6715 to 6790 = 2.0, 8.53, 8.18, 8.41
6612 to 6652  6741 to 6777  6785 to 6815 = 0.1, 8.31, 8.21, 8.24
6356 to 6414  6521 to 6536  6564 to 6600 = 0.0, 8.61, 8.22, 8.33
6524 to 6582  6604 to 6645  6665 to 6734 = -1.4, 7.99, 8.23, 8.11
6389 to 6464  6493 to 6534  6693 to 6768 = 0.5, 8.56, 8.18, 8.45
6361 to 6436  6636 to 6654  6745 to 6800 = 0.0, 8.61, 8.23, 8.36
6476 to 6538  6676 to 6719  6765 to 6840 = 0.3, 8.45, 8.14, 8.25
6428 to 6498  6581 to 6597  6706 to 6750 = 0.0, 8.54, 8.14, 8.35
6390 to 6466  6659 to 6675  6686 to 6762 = -0.5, 8.56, 8.18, 8.25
